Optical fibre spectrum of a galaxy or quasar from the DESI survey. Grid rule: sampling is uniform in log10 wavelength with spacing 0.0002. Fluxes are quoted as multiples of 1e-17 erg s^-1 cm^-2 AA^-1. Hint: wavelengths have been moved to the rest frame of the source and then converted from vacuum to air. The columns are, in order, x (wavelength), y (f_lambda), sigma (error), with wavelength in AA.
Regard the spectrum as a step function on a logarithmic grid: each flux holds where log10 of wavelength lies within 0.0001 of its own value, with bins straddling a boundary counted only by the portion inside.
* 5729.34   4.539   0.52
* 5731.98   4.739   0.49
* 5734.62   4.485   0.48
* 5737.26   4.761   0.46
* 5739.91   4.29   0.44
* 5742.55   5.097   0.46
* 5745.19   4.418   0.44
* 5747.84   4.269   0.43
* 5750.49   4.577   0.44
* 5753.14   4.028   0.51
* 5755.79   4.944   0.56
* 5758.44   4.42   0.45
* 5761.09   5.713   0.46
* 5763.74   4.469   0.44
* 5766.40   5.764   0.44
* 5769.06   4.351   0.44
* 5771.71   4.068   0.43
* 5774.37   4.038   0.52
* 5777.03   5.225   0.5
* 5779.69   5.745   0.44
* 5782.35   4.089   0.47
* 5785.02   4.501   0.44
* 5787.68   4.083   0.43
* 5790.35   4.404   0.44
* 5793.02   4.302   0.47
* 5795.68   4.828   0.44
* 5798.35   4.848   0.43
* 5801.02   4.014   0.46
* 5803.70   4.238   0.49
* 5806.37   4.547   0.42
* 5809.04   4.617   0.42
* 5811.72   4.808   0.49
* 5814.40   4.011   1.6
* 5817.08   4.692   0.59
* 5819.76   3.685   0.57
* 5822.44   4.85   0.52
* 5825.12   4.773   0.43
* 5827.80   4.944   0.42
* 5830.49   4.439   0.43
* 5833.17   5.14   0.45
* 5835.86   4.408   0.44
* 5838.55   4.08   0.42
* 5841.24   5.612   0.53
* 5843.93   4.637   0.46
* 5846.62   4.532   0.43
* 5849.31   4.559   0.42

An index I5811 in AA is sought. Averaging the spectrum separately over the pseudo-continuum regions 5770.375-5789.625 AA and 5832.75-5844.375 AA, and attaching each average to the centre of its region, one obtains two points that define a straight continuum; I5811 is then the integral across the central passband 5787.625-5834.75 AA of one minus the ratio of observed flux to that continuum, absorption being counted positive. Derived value 1.3 AA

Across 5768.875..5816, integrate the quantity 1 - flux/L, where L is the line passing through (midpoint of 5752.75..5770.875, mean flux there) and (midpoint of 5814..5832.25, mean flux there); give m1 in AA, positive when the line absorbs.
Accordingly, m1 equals 1.9 AA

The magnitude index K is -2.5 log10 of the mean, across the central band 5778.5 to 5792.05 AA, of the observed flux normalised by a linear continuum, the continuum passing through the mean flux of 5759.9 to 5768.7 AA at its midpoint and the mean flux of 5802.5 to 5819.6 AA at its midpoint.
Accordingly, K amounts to 0.07 mag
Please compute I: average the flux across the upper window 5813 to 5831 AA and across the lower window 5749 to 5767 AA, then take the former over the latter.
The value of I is 0.9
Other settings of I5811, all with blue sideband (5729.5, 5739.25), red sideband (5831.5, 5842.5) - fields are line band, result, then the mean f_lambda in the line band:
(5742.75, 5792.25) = 0.53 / 4.62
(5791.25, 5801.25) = 0.37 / 4.55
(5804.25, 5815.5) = 0.61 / 4.49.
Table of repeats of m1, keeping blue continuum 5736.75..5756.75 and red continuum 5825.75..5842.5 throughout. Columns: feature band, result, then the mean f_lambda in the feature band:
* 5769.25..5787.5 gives 0.22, 4.56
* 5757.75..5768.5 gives -1.18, 5.08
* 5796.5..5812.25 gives 0.60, 4.51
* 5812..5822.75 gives 0.94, 4.31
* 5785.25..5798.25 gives 0.55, 4.46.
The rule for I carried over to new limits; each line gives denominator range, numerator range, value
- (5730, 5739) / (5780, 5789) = 0.95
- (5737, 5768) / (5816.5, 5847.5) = 0.98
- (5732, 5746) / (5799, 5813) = 0.96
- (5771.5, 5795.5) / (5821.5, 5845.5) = 1.05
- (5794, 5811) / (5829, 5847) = 1.04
